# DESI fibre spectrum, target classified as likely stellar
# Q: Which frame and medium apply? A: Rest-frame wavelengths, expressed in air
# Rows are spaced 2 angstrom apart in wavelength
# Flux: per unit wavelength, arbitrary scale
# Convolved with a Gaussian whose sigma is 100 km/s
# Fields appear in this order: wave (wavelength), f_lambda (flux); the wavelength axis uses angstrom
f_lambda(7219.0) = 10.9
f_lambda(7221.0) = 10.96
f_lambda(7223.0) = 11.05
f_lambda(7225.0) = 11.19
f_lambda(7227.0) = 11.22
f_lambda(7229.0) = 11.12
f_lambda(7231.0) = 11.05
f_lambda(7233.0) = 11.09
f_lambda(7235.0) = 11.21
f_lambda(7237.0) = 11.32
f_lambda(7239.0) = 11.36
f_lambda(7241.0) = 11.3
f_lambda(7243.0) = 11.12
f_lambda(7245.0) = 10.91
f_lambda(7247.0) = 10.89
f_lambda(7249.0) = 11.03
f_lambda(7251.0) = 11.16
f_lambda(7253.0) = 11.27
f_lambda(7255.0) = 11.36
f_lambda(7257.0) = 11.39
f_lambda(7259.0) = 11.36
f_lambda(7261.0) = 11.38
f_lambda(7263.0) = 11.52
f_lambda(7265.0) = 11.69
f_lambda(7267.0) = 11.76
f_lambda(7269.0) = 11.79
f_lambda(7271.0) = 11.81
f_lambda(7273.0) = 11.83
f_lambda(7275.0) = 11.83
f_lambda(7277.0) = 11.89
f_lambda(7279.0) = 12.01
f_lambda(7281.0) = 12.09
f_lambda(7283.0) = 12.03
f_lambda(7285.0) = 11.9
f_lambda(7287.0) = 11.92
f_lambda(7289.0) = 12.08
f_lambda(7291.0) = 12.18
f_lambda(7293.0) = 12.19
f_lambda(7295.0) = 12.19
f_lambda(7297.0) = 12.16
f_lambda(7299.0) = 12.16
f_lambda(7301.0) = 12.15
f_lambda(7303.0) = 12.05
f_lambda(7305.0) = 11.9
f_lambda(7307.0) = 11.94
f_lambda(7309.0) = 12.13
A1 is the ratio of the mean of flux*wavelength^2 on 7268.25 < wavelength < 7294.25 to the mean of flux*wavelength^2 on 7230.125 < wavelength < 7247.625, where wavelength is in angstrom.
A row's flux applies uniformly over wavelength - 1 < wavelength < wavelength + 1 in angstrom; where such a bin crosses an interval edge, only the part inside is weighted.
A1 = 1.1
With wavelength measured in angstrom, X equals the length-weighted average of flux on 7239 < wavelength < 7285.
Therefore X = 11.5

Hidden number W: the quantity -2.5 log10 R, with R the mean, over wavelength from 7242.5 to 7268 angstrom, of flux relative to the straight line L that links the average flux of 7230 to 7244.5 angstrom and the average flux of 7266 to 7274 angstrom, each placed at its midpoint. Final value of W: 0.022 mag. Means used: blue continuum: 11.2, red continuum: 11.8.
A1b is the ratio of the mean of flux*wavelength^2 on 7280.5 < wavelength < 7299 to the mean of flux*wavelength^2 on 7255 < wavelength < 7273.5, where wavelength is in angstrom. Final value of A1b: 1.0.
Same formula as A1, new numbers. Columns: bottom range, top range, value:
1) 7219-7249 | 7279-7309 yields 1.10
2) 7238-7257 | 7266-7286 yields 1.07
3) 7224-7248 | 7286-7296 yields 1.10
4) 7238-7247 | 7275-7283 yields 1.09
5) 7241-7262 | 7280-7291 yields 1.08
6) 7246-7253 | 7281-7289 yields 1.09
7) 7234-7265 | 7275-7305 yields 1.08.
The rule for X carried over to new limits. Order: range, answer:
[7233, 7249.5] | 11.1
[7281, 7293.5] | 12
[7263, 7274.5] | 11.8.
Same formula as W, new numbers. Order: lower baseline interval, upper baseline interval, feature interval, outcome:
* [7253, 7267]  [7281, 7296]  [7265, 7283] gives -0.011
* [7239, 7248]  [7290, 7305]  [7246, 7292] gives -0.007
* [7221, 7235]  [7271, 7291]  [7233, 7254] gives 0.020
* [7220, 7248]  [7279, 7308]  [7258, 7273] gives 0.000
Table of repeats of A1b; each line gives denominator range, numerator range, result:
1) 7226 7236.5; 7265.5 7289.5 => 1.08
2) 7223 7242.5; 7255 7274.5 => 1.05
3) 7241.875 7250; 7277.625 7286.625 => 1.10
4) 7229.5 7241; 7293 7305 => 1.10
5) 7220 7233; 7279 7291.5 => 1.10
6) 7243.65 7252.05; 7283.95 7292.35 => 1.11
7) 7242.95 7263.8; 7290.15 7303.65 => 1.10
